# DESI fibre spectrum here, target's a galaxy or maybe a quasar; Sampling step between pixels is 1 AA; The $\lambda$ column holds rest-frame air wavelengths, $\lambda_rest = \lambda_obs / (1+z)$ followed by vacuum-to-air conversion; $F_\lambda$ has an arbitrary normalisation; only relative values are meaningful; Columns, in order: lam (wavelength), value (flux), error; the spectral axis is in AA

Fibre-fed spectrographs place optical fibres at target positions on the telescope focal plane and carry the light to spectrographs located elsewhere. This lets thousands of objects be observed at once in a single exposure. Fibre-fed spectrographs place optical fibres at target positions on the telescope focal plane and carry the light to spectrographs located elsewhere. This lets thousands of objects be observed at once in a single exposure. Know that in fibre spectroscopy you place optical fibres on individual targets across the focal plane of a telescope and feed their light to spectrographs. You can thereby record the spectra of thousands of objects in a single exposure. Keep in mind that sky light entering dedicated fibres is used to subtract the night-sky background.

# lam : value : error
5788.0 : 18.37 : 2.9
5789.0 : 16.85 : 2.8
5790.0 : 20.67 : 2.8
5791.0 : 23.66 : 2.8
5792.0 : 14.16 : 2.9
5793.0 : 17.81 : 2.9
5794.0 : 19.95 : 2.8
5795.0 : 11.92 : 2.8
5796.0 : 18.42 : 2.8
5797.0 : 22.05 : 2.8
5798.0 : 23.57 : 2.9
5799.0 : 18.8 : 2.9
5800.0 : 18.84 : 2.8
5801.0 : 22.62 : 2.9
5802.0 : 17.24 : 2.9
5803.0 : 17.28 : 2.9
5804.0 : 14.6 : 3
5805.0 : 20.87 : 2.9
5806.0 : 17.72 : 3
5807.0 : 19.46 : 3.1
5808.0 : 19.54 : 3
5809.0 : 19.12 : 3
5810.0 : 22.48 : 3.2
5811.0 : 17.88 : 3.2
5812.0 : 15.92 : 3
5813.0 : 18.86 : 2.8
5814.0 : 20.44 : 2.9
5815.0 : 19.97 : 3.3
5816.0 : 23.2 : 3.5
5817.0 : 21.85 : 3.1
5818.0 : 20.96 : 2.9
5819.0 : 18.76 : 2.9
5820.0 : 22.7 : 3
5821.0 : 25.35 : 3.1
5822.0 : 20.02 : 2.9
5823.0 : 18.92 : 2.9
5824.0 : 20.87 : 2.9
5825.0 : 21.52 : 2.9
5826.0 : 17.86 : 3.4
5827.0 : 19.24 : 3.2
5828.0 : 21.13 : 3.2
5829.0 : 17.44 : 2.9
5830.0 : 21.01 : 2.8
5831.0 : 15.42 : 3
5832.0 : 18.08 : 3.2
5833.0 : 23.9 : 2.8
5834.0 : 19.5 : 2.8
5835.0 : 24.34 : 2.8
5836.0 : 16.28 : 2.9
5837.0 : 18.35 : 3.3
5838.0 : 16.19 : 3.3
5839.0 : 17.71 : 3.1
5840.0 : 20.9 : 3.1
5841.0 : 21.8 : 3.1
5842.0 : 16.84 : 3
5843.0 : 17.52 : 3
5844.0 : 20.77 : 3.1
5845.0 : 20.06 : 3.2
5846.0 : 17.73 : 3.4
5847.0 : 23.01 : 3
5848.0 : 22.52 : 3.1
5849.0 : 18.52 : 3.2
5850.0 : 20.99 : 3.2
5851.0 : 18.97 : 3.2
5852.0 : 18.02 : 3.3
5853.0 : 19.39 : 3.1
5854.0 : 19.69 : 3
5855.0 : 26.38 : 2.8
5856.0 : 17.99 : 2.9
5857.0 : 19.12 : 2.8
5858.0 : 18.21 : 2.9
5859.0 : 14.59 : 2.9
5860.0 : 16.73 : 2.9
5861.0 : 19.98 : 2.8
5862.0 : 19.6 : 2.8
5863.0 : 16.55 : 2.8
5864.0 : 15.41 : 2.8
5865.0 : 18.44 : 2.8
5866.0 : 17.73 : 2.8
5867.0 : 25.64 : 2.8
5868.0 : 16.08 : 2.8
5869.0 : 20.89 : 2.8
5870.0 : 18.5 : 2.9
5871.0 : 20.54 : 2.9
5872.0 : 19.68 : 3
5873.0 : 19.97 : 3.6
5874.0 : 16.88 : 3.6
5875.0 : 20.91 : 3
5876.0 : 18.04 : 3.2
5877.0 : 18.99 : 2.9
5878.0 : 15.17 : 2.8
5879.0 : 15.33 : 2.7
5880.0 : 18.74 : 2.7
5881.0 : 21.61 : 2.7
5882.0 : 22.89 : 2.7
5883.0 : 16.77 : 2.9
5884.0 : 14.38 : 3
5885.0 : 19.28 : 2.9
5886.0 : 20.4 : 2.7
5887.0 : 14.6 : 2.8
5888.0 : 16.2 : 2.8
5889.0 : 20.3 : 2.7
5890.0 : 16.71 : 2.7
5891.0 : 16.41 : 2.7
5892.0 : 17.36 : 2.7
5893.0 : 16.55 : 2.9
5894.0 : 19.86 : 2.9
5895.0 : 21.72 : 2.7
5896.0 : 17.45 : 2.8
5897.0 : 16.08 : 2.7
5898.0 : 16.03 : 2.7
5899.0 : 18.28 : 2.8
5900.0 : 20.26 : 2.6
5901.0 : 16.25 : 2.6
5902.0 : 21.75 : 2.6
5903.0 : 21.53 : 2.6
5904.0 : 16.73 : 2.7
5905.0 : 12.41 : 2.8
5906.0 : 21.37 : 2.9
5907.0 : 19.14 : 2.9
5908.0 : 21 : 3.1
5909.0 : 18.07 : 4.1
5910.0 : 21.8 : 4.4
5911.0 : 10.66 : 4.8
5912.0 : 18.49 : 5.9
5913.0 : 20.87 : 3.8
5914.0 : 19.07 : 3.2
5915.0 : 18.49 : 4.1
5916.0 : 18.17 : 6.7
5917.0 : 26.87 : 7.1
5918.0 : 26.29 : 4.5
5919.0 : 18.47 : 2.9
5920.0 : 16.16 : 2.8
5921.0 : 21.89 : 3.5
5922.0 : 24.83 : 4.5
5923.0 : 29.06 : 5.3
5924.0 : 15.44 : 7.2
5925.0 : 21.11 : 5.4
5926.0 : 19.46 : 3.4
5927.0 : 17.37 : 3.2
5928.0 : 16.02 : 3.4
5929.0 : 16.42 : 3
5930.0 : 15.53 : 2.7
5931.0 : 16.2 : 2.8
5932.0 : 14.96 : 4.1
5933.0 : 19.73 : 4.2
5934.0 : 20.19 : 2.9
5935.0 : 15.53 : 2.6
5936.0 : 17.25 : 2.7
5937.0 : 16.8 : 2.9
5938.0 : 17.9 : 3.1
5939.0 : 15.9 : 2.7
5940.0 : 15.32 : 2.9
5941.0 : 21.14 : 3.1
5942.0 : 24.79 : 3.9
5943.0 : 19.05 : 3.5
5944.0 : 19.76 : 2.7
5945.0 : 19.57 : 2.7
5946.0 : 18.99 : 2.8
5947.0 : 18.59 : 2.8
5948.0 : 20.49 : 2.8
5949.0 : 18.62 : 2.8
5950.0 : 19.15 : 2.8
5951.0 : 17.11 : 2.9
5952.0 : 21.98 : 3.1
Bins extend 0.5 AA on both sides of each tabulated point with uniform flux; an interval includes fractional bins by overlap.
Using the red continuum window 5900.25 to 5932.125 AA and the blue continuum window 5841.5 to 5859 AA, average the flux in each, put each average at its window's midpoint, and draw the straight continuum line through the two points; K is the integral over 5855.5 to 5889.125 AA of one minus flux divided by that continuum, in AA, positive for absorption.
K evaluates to 1.84 AA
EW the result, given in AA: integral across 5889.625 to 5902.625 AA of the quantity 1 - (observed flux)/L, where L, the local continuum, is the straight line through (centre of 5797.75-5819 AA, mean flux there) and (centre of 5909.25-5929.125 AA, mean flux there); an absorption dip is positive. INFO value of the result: 1.1 AA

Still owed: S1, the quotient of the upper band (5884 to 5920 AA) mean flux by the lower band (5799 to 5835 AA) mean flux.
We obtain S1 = 0.9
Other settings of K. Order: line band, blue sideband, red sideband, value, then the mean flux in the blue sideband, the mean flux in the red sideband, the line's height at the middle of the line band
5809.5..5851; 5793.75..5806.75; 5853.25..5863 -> -2.2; 18.8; 19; 18.9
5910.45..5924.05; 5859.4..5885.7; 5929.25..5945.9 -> -1.7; 18.6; 18.1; 18.3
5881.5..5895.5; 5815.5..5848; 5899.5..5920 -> 1.0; 20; 19.3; 19.5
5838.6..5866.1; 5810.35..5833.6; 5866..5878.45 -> 0.6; 20.1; 19.2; 19.6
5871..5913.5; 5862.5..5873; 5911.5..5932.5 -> 2.1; 19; 19.6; 19.3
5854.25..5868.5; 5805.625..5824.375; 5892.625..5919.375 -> 0.6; 20.2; 19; 19.6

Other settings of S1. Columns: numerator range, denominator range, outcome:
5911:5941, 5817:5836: 0.93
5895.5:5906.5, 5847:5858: 0.89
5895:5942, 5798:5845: 0.96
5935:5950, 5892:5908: 1.02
